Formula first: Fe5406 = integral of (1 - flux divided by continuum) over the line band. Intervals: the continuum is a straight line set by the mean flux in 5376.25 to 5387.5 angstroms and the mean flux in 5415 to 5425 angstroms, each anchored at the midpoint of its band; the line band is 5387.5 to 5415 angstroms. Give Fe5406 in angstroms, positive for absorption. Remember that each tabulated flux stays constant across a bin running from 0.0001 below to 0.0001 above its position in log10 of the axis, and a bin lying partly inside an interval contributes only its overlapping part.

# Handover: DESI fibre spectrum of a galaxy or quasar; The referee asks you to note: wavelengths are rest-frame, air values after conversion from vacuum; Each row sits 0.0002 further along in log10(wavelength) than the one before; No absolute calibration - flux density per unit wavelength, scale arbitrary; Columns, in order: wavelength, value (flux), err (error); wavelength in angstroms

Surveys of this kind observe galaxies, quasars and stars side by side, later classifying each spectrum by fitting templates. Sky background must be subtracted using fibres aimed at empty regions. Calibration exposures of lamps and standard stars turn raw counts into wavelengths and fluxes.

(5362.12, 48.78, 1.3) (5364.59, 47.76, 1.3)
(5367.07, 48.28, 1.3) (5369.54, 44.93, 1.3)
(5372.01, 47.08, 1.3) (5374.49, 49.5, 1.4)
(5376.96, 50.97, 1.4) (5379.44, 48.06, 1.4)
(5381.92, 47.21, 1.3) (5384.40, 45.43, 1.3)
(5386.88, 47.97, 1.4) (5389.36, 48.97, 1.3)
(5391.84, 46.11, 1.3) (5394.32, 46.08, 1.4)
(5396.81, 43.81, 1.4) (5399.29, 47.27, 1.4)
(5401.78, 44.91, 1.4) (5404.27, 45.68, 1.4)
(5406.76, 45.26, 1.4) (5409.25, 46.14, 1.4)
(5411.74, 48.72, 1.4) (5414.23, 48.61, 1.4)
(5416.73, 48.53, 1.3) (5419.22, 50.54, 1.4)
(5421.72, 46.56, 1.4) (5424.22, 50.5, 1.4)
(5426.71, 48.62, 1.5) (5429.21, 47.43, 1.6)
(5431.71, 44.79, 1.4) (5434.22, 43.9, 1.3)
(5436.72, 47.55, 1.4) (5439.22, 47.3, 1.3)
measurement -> 1.0 angstroms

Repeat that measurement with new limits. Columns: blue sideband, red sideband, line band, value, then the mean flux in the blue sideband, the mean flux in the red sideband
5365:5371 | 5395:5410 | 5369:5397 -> -0.7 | 46.8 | 45.5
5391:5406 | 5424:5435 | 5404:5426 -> -0.8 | 45.6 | 46.9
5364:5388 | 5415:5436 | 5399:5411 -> 0.5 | 47.7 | 47.6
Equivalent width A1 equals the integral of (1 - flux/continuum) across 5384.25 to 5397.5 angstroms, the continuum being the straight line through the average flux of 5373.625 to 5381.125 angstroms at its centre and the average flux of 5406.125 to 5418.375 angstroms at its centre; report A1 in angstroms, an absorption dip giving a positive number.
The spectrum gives 0.6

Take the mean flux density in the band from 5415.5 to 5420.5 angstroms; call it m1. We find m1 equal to 49.5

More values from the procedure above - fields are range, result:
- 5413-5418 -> 48.6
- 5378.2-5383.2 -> 47.6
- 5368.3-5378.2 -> 48.1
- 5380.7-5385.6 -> 46.3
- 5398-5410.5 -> 45.9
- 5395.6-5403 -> 45.4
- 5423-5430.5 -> 48.9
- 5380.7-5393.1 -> 47.2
